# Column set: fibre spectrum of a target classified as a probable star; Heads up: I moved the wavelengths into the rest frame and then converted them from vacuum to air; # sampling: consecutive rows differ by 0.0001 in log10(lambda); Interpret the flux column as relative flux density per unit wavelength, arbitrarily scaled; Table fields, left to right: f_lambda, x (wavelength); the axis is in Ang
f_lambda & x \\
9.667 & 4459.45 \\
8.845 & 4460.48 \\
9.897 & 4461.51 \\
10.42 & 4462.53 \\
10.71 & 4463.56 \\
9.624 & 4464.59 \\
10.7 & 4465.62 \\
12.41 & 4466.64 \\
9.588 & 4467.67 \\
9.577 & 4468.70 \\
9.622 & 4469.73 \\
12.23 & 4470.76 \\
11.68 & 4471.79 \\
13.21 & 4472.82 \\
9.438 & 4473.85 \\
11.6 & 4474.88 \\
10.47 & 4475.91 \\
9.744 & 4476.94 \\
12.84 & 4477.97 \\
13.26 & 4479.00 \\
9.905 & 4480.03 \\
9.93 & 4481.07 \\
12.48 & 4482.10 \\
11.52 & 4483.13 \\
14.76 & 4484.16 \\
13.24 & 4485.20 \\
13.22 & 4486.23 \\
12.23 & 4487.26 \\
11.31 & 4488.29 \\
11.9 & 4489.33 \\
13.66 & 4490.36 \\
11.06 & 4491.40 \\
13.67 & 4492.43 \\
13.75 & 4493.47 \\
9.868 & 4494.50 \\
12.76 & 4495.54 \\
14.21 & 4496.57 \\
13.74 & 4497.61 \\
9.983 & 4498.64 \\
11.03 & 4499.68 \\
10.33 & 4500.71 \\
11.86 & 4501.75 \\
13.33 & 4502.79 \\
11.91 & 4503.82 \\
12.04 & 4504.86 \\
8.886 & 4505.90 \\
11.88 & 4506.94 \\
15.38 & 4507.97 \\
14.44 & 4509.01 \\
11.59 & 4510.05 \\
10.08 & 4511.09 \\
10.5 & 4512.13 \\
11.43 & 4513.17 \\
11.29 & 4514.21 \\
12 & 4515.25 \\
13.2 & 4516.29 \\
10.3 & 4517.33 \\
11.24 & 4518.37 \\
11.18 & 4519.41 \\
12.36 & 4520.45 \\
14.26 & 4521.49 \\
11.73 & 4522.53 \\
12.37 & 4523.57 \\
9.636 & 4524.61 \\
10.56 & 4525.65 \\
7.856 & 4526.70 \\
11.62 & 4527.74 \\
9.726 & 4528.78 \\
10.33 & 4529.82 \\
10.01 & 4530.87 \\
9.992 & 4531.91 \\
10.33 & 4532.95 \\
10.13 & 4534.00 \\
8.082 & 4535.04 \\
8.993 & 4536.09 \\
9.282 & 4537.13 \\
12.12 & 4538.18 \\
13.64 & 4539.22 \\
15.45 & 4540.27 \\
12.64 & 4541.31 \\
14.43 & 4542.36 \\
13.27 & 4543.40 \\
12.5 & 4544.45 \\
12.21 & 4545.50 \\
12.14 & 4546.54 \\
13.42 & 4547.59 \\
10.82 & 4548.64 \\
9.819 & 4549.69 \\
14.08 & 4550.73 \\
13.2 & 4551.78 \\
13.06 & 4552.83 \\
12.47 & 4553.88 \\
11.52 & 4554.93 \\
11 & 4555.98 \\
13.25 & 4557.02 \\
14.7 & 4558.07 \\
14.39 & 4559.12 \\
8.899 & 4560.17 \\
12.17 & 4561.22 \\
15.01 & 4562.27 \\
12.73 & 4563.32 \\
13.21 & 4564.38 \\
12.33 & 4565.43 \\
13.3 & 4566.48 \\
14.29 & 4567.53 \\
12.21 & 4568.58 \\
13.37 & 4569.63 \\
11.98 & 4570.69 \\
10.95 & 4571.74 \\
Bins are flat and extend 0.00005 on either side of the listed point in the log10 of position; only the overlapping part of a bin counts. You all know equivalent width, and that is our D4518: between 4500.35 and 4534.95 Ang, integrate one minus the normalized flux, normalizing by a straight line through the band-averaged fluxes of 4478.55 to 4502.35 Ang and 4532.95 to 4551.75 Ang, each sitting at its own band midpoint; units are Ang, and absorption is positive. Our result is 2.2 Ang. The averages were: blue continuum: 12.2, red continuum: 11.9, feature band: 11.3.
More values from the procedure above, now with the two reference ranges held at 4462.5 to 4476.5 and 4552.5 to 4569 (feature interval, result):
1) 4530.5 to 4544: 0.94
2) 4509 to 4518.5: 0.24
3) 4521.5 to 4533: 1.44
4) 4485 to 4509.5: -1.92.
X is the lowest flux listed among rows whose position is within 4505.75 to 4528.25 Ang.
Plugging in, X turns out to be 7.856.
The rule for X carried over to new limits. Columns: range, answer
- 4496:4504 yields 9.983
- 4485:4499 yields 9.868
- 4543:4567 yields 8.899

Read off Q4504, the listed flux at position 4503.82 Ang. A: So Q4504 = 11.91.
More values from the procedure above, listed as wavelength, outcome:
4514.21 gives 11.29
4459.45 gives 9.667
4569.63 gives 13.37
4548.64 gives 10.82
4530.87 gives 10.01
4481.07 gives 9.93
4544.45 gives 12.5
